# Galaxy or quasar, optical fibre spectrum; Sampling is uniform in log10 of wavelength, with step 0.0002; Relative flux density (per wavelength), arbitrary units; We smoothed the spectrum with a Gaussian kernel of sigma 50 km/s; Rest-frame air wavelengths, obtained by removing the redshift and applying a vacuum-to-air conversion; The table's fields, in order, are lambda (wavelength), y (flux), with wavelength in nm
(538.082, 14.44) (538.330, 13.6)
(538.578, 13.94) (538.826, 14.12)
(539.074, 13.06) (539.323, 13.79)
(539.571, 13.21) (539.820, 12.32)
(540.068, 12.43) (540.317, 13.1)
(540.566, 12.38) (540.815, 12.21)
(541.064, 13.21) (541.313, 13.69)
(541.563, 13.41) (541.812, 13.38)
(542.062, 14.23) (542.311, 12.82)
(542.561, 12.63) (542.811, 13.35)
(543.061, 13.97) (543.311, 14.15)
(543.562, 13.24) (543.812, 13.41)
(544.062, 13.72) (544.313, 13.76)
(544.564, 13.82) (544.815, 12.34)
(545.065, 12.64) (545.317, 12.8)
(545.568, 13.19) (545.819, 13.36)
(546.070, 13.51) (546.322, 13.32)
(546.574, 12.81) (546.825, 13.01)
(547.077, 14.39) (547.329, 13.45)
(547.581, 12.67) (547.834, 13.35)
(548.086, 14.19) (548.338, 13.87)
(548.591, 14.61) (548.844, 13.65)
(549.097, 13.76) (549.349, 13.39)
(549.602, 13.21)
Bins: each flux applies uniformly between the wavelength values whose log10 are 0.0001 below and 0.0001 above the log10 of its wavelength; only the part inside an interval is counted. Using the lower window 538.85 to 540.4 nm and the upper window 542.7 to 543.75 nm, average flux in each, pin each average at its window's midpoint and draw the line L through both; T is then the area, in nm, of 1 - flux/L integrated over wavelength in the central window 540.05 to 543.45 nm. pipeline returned 0.045 nm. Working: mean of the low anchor 13.1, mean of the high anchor 13.7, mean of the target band 13.2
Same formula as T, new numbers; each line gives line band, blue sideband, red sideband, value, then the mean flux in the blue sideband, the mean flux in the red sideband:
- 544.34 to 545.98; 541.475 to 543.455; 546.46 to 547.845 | 0.04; 13.5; 13.3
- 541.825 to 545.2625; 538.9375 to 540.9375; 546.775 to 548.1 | -0.06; 12.8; 13.5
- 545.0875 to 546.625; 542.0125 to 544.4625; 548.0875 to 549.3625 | 0.06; 13.5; 13.9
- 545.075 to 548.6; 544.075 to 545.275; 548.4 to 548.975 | 0.07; 13.2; 14.1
